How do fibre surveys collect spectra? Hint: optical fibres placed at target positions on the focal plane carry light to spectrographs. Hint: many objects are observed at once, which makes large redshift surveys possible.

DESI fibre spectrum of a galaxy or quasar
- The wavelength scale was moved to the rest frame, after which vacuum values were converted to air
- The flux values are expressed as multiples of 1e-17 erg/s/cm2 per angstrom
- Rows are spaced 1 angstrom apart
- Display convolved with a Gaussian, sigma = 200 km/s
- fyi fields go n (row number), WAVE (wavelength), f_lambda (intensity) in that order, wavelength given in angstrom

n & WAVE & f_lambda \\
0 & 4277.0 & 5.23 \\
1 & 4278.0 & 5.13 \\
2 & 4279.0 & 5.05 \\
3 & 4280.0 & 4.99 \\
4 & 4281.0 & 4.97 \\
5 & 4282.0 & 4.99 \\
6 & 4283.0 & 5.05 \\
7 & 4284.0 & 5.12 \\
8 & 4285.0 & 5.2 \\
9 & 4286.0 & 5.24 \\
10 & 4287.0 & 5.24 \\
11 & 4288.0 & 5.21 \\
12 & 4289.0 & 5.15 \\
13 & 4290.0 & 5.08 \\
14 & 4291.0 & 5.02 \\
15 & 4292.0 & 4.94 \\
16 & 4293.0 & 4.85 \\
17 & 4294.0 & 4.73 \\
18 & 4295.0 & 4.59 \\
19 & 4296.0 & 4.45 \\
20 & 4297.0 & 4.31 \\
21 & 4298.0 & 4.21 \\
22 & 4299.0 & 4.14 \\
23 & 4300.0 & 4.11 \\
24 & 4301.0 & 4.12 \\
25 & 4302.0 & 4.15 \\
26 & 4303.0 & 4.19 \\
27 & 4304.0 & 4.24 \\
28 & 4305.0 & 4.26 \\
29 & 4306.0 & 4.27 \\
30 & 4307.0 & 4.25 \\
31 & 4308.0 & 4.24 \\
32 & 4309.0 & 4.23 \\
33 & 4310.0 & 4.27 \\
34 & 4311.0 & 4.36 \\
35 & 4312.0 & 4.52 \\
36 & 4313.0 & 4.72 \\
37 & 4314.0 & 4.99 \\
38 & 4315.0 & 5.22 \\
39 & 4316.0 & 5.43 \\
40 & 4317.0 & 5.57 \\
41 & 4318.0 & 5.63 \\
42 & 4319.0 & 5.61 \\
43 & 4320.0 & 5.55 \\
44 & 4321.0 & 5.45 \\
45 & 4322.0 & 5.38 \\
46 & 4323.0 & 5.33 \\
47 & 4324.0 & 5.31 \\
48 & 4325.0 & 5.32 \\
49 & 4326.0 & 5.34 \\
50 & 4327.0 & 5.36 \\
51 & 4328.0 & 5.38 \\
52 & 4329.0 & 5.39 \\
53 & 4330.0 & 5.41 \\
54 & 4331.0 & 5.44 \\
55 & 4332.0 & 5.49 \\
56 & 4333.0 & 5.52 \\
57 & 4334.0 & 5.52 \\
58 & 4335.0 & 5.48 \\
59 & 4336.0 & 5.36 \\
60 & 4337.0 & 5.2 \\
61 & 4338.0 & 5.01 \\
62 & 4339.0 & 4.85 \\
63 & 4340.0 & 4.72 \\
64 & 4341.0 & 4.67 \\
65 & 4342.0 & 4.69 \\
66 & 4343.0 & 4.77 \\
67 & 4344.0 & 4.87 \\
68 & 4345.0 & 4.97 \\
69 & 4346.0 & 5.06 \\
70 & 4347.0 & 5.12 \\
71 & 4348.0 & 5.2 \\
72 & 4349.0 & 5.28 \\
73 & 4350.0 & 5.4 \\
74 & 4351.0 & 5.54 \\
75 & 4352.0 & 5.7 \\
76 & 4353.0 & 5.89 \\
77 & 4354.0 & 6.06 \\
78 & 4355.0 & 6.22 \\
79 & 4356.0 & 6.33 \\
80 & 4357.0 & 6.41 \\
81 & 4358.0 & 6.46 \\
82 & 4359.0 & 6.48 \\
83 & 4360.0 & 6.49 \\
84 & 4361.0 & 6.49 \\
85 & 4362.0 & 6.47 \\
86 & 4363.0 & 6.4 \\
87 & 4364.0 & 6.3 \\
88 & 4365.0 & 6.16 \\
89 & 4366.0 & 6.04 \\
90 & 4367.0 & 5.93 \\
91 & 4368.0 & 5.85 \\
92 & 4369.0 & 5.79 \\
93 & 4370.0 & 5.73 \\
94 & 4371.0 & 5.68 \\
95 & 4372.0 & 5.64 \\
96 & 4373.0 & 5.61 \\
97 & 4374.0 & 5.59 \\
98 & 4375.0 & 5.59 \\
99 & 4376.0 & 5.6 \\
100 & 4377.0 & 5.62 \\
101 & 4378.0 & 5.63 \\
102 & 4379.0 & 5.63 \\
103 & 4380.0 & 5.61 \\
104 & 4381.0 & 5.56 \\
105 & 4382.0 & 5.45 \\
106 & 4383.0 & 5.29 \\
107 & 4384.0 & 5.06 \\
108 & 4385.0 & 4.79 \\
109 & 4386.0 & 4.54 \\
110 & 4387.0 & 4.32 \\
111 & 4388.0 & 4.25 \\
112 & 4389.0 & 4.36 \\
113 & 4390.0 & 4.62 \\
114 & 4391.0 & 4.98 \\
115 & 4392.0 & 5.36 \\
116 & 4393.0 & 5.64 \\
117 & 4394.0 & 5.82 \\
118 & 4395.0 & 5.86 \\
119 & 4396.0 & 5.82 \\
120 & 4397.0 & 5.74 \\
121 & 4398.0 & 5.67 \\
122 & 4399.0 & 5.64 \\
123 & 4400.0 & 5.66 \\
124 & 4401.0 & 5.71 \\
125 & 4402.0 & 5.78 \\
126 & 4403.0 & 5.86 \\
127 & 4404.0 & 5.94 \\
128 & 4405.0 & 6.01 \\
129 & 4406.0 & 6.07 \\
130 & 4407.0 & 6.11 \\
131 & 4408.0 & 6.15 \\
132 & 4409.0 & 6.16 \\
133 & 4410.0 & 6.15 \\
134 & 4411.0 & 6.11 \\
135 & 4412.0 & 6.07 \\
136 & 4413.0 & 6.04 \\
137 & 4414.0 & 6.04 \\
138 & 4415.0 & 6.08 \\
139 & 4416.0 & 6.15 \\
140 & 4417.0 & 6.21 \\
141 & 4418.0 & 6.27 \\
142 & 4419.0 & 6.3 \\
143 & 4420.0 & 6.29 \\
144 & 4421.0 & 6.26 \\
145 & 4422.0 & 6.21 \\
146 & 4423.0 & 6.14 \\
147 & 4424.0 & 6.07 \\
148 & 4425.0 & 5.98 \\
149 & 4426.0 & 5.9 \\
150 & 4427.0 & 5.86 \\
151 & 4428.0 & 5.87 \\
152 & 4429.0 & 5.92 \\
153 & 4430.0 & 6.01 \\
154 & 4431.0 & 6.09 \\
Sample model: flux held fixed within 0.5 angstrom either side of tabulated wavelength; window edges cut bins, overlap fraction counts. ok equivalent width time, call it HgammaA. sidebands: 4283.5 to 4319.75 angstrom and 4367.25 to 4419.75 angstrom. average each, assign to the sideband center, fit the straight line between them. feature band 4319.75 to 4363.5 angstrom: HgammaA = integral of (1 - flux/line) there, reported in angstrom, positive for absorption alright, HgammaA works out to -3.32 angstrom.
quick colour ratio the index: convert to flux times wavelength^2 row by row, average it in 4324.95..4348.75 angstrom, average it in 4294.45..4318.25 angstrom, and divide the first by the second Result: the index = 1.2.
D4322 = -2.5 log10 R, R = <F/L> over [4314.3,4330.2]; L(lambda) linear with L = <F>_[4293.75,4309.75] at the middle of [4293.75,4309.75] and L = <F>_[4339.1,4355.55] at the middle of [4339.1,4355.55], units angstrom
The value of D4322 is -0.15 mag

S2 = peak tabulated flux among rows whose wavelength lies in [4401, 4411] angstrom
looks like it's 6.16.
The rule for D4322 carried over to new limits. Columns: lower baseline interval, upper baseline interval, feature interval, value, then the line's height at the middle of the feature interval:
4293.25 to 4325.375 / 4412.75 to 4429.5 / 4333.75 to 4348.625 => 0.018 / 5.11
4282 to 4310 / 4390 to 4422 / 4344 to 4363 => -0.107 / 5.3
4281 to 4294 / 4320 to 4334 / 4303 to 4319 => 0.126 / 5.27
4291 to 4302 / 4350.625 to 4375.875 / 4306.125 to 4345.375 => 0.011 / 5.15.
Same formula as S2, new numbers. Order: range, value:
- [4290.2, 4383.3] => 6.49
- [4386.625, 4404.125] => 5.94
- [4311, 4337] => 5.63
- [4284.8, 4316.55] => 5.43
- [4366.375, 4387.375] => 5.93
